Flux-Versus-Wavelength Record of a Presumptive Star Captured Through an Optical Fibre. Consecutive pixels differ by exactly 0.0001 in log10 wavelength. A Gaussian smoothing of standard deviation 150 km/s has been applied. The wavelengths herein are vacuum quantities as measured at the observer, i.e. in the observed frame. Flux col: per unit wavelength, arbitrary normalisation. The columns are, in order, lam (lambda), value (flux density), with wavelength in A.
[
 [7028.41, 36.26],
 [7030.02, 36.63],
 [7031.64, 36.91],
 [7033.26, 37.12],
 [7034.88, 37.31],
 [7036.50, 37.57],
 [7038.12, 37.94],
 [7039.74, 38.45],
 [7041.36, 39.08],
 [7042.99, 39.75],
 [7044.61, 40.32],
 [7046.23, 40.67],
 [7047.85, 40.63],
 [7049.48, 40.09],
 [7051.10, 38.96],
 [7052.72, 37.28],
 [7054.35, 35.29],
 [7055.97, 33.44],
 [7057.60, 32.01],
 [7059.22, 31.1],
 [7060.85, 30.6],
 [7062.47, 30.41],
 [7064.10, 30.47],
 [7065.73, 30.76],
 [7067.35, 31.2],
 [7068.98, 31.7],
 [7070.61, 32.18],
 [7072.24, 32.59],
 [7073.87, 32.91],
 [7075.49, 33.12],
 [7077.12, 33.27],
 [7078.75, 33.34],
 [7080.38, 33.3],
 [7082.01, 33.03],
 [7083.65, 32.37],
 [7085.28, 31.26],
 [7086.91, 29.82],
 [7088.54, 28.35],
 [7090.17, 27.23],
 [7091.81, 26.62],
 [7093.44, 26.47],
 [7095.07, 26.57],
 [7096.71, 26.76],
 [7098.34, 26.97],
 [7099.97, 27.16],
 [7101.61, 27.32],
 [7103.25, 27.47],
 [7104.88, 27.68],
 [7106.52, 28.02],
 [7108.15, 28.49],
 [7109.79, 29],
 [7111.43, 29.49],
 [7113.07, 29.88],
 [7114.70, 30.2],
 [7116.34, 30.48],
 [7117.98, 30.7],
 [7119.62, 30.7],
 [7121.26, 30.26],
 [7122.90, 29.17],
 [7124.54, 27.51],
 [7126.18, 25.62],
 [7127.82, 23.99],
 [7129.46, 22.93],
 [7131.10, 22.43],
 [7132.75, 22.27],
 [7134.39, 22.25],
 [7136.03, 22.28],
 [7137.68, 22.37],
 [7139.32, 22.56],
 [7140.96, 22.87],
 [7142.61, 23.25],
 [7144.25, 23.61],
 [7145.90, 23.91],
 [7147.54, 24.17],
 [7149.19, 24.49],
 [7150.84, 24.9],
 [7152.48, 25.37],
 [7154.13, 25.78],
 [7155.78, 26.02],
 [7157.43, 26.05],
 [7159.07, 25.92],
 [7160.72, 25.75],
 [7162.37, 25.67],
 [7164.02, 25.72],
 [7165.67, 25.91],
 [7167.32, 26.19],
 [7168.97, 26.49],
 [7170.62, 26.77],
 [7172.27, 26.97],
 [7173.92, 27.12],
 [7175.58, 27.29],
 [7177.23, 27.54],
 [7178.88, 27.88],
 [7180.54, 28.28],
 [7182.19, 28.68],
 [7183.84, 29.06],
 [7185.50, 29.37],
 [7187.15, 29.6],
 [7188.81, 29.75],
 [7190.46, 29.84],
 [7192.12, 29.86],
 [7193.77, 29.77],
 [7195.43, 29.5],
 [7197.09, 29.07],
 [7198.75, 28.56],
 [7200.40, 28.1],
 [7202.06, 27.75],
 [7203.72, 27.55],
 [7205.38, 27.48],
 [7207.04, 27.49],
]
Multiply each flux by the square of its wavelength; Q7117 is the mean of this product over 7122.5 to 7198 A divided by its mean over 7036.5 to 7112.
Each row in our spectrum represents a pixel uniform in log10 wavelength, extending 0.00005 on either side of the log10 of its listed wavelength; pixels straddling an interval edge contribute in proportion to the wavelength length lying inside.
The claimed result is 0.83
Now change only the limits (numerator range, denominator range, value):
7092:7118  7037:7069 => 0.80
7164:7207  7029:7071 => 0.82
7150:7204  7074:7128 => 0.96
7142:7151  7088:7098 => 0.90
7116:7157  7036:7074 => 0.73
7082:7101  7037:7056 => 0.74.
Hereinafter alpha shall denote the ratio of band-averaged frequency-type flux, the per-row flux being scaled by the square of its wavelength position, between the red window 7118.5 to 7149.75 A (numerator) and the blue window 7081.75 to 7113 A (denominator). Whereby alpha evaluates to 0.88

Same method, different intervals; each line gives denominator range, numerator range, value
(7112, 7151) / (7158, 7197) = 1.10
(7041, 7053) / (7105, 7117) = 0.75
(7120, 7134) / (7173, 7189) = 1.13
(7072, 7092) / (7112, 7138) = 0.85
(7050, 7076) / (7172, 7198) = 0.91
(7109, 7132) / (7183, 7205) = 1.06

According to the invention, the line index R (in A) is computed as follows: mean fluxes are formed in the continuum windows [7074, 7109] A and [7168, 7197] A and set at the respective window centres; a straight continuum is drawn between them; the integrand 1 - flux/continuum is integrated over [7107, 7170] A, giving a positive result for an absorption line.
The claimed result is 6.5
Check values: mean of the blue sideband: 29.3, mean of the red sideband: 28.5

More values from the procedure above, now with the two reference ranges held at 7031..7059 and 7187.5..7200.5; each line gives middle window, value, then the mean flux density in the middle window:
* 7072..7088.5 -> 1.6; 32.3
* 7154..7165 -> 1.9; 25.9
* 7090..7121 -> 5.4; 28.3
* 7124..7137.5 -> 3.9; 23.5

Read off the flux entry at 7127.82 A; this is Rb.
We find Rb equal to 23.99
